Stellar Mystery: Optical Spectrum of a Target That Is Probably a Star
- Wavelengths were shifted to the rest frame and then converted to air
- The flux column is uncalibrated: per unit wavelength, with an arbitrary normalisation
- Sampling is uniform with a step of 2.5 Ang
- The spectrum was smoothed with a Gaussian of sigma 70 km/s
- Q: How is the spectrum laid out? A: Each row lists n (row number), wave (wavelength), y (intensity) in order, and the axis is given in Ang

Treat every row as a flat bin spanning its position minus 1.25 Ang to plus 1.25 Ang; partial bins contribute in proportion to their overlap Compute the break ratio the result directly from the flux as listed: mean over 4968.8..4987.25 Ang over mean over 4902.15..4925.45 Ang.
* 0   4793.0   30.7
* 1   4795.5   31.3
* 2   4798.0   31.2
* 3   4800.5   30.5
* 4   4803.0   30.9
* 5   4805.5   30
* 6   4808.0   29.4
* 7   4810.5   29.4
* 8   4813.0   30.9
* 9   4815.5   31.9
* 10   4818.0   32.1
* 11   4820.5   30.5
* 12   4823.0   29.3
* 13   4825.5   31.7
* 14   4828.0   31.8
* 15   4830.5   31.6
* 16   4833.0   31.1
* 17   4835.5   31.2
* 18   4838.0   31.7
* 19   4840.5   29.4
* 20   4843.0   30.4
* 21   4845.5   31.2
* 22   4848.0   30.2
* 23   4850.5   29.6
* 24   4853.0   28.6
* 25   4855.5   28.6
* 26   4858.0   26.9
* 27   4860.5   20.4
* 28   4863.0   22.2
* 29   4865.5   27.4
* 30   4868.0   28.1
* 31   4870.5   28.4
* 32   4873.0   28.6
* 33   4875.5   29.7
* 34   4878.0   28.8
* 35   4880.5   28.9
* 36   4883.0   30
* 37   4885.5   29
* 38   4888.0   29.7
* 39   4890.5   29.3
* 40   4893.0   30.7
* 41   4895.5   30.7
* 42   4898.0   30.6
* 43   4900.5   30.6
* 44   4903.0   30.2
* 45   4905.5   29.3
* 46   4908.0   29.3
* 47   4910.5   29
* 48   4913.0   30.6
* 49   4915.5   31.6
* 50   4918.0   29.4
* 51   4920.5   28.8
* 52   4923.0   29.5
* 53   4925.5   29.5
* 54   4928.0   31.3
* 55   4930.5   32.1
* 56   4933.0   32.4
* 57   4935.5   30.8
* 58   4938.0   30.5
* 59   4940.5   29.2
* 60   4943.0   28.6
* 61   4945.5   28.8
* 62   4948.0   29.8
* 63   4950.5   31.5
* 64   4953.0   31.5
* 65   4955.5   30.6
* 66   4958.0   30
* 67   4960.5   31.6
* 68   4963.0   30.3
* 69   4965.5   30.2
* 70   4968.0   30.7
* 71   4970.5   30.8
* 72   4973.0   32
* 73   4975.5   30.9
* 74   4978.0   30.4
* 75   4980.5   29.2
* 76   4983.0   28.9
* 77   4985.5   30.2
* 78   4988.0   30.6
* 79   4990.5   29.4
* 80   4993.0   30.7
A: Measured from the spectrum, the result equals 1.02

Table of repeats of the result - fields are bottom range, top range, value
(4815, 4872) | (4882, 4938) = 1.03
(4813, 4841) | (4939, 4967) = 0.97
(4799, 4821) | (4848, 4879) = 0.89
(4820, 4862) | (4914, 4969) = 1.03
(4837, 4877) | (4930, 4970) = 1.08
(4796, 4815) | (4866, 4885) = 0.95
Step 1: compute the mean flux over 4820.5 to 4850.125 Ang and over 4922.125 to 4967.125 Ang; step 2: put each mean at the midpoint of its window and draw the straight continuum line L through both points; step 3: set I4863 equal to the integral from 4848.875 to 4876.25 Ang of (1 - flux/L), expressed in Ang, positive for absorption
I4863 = 3.2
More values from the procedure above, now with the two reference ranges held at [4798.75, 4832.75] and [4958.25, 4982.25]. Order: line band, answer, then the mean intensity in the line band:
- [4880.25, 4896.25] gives 0.48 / 29.8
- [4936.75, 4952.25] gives 0.43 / 29.8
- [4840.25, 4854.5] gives 0.39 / 29.9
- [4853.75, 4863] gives 1.71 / 25.1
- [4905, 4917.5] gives 0.29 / 30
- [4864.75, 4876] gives 0.85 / 28.4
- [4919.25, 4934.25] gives 0.03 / 30.6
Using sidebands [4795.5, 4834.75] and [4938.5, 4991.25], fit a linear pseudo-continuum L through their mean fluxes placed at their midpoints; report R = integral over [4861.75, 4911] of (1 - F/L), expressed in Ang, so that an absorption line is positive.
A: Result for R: 2.5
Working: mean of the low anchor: 30.8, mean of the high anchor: 30.3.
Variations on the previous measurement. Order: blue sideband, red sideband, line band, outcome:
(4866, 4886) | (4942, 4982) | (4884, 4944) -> -1.1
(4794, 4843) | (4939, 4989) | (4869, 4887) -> 0.9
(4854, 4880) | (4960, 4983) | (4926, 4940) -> -0.9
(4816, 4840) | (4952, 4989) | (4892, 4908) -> 0.3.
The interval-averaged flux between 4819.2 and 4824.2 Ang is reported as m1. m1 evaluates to 29.9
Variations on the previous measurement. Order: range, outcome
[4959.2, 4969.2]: 30.7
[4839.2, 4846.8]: 30.3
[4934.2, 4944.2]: 29.8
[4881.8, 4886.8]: 29.5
